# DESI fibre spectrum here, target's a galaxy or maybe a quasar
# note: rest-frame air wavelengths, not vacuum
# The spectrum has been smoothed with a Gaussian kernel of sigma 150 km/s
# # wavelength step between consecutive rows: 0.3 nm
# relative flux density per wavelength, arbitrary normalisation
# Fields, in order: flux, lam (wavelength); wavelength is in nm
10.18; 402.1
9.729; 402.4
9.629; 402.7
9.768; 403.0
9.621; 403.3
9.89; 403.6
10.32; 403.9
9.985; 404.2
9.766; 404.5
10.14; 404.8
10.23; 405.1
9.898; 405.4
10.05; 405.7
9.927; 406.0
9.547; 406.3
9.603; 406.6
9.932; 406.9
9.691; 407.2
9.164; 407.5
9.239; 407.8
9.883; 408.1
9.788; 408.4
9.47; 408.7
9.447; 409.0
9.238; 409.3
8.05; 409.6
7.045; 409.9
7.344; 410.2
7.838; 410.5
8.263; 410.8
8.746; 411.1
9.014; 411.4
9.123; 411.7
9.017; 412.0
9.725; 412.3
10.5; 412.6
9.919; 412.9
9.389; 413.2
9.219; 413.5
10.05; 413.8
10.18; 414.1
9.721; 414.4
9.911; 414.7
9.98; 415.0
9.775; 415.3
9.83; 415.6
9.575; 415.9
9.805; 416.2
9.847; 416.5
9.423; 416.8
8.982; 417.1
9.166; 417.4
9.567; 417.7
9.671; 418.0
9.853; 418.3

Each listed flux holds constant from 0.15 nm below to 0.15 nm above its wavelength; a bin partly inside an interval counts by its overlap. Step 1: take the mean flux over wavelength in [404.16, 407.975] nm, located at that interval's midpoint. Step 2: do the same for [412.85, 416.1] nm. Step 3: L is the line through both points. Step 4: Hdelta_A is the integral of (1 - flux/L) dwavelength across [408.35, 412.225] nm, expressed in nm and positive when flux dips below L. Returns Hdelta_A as 0.452 nm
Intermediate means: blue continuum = 9.78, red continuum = 9.77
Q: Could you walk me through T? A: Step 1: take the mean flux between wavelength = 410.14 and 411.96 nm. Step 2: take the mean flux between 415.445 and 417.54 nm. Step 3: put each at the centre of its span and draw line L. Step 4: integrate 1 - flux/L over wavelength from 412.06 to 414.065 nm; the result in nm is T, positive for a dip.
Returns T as -0.21 nm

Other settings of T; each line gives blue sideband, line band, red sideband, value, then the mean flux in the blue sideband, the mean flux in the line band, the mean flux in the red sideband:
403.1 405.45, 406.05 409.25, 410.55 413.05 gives 0.02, 9.98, 9.58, 9.23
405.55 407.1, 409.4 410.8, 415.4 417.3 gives 0.29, 9.81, 7.7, 9.57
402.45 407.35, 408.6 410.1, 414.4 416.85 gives 0.19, 9.87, 8.58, 9.78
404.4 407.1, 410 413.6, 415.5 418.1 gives 0.27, 9.9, 8.98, 9.53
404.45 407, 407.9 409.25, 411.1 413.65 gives 0.01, 9.9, 9.6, 9.44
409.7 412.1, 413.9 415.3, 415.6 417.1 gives -0.11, 8.28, 9.93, 9.61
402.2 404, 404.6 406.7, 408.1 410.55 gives -0.13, 9.82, 9.92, 8.64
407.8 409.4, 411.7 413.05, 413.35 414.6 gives 0.00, 9.54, 9.72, 9.8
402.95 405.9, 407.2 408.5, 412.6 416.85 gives 0.05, 9.97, 9.53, 9.79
